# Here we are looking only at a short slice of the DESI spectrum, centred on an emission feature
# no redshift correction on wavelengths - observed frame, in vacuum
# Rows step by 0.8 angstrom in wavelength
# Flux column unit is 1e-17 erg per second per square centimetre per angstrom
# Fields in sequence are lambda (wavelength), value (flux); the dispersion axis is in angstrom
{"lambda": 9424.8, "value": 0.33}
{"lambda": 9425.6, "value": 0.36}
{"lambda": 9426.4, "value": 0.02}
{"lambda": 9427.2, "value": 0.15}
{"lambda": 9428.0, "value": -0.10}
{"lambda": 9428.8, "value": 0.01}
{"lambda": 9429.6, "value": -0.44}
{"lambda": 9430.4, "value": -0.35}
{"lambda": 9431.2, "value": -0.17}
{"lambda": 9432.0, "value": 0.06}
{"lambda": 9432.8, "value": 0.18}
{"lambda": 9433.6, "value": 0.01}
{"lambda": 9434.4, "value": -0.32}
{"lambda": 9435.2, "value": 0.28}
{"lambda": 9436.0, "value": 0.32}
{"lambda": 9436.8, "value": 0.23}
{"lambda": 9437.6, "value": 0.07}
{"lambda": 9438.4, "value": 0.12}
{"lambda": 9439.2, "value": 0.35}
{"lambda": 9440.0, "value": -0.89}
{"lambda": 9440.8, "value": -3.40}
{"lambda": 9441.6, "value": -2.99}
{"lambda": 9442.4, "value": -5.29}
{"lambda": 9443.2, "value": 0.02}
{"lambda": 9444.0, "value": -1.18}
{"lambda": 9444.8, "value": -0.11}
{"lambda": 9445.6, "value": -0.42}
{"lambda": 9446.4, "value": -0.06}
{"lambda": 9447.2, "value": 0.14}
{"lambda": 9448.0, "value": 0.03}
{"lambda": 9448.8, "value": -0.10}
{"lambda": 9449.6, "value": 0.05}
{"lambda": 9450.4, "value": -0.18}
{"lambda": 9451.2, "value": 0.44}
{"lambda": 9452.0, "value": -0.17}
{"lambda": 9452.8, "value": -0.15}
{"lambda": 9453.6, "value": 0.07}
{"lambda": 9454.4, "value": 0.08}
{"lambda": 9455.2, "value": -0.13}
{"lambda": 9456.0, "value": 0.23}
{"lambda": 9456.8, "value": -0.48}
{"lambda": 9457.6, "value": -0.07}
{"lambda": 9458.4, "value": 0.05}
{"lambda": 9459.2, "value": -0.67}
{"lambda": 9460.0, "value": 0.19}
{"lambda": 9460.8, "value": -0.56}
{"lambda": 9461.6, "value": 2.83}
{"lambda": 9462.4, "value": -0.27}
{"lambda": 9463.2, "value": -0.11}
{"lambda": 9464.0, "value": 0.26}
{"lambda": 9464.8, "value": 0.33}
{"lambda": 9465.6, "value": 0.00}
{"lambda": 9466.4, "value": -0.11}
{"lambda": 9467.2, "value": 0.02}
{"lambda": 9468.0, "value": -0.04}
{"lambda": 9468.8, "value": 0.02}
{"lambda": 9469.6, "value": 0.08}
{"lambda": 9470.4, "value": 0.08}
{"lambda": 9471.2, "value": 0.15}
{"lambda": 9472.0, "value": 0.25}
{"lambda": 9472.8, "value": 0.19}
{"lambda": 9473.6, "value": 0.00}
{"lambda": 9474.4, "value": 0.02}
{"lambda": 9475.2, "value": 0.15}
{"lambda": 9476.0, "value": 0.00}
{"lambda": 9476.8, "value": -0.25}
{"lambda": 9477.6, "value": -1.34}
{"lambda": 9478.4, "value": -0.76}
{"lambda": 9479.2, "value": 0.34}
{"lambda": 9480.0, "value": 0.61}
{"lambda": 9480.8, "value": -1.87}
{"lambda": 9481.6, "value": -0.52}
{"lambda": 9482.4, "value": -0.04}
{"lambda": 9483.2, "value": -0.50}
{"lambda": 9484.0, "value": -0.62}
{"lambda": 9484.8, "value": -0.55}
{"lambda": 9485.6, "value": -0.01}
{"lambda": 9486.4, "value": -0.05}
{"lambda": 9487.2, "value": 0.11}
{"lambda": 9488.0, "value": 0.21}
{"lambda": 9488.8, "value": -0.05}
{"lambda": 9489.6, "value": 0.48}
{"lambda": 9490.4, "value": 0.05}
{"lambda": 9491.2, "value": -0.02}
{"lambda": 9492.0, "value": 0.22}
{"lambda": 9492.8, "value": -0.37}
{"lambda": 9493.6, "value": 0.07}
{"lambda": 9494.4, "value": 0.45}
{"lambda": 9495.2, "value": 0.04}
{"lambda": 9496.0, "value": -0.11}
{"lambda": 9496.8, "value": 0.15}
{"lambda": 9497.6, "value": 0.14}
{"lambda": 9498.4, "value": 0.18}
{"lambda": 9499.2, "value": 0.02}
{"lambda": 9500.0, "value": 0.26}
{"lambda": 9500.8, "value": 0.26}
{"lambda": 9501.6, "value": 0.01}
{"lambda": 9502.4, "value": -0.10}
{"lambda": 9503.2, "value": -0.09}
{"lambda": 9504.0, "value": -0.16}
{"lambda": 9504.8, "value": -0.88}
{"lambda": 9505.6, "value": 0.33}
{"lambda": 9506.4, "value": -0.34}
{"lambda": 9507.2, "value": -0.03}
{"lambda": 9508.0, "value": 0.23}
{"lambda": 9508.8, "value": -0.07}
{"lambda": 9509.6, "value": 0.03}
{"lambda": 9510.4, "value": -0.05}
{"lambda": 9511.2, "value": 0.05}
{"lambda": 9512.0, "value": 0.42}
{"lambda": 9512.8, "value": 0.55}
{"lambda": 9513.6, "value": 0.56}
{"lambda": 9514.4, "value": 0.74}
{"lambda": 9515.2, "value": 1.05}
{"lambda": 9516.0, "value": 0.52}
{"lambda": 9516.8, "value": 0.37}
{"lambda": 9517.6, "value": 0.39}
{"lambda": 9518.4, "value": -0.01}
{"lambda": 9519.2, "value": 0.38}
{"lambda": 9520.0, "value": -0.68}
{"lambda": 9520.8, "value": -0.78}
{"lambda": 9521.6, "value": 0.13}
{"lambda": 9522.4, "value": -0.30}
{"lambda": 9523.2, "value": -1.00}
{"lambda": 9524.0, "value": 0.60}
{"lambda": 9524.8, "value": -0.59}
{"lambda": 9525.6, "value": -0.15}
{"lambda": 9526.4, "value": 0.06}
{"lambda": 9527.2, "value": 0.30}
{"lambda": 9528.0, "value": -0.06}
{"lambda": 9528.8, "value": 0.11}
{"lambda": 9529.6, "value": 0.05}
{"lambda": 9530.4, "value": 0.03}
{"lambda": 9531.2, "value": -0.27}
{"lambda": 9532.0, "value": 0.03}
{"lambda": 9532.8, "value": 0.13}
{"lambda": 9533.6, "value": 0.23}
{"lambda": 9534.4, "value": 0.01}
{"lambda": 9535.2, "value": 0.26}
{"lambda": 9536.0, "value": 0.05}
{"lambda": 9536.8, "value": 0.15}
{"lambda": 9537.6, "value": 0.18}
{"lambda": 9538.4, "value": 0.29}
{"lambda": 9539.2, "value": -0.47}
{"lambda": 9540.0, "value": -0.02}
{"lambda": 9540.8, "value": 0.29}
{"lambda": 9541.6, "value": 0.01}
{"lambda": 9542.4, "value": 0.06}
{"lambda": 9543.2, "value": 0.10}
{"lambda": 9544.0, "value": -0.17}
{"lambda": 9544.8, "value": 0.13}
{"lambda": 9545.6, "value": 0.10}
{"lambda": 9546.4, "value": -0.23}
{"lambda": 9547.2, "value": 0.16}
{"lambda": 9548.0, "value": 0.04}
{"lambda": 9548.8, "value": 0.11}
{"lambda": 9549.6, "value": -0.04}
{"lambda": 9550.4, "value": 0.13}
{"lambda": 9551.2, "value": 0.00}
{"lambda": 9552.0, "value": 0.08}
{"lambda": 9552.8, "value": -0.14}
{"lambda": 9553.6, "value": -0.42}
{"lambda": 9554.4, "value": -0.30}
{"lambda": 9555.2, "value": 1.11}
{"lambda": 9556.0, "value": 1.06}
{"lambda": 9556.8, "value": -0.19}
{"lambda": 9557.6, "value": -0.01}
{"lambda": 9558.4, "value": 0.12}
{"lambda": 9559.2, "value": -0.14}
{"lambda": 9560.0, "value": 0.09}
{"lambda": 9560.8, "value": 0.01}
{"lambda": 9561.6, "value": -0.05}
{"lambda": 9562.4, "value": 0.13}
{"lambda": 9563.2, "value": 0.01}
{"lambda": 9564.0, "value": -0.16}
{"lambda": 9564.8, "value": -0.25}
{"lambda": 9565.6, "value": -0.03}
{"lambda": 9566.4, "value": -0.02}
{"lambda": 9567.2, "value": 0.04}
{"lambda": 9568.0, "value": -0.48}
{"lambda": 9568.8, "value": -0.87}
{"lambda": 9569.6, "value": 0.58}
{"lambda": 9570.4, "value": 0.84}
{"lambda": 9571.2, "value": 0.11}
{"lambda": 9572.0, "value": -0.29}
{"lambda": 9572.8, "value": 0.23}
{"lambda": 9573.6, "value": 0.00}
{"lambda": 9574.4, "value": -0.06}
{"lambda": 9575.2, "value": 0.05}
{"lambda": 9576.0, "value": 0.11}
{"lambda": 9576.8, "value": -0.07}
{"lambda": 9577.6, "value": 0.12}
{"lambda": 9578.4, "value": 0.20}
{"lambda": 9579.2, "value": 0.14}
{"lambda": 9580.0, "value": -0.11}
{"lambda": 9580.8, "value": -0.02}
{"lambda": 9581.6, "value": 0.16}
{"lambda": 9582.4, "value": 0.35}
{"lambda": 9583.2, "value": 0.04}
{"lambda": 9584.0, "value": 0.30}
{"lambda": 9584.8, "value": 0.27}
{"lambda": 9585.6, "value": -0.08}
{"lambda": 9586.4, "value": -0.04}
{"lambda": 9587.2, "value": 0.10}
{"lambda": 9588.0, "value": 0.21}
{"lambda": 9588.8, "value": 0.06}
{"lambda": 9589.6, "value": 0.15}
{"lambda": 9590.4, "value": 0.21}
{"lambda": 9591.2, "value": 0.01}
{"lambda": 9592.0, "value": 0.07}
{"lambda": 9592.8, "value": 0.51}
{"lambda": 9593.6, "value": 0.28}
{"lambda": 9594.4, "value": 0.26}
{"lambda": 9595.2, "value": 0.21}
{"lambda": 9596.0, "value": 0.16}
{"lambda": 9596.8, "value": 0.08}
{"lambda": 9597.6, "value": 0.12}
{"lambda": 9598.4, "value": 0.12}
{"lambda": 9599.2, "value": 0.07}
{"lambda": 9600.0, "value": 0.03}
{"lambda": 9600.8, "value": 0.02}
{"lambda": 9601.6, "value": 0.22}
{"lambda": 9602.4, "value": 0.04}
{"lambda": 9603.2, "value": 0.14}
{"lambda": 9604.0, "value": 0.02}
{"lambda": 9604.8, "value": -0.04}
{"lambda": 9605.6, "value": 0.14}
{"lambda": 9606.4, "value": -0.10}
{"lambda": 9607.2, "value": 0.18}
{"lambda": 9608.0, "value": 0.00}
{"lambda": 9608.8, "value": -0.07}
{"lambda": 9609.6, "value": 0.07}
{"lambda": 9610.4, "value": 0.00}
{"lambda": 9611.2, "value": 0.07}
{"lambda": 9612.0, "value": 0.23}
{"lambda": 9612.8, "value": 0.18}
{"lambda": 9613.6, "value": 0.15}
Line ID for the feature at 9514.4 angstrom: H-beta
